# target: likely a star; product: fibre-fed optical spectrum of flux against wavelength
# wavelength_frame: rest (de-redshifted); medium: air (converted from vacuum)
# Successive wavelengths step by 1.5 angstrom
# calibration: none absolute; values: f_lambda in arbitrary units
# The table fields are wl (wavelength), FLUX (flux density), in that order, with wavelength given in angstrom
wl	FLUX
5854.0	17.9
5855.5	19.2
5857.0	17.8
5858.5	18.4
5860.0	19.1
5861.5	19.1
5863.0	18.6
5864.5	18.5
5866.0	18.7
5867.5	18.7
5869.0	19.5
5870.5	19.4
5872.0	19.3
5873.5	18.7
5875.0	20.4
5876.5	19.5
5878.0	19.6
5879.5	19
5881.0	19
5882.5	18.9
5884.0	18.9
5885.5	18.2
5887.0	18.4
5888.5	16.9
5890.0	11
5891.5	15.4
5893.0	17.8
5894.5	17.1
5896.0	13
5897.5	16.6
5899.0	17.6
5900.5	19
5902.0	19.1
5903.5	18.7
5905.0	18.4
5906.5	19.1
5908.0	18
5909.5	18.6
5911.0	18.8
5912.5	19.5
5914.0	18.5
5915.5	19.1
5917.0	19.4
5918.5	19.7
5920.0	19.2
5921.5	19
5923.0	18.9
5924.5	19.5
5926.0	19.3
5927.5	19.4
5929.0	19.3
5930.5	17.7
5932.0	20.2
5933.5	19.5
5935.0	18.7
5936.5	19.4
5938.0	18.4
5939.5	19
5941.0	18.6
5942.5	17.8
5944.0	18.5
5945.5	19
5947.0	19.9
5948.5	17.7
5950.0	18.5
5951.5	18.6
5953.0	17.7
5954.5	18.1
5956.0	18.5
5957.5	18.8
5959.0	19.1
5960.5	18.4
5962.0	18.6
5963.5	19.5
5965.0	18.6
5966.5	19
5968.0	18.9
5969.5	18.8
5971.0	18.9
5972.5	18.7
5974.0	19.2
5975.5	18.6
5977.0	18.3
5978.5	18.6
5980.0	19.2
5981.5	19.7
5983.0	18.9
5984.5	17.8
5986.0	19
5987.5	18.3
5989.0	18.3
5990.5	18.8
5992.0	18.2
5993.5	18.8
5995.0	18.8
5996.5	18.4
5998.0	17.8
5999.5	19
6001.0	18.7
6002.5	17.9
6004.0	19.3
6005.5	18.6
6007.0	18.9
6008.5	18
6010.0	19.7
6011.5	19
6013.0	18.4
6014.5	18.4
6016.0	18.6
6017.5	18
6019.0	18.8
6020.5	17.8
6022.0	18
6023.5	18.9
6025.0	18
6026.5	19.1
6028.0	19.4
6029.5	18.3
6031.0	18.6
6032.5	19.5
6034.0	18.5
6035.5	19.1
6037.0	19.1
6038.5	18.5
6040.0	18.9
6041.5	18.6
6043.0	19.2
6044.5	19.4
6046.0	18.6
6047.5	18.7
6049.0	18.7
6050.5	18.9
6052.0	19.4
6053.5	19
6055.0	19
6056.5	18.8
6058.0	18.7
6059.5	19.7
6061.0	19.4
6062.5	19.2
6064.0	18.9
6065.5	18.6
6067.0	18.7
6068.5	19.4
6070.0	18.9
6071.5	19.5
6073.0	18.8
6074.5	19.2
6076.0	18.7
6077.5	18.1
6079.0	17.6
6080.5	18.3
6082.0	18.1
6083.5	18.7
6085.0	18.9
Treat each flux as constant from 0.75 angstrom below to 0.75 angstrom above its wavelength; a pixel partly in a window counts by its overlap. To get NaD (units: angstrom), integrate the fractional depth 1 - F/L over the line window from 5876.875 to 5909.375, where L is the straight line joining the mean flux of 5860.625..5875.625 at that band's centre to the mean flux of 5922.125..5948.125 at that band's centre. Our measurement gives 2.4 angstrom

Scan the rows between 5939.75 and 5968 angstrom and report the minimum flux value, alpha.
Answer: 17.7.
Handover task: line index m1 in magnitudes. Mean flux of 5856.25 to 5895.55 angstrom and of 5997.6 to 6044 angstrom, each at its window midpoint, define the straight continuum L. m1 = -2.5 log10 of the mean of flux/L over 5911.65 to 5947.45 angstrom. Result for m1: -0.037 mag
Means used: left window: 18.3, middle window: 19.1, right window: 18.7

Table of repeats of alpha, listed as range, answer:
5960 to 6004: 17.8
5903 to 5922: 18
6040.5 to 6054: 18.6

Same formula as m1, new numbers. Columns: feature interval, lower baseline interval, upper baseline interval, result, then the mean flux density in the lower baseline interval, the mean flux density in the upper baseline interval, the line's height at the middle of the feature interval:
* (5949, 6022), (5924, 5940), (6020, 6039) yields 0.02 mag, 19.1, 18.7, 18.9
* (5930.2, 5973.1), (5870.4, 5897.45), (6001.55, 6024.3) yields -0.03 mag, 17.7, 18.6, 18.2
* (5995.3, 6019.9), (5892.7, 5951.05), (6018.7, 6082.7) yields 0.01 mag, 18.6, 18.8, 18.7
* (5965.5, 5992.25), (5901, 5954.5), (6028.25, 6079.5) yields 0.01 mag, 18.9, 18.9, 18.9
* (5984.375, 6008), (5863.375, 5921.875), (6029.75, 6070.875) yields 0.01 mag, 18.3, 19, 18.7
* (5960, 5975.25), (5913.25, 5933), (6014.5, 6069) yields 0.01 mag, 19.2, 18.8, 19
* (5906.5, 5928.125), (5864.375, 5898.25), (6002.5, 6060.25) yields -0.05 mag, 17.9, 18.8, 18.1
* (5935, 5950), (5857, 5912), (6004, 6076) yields -0.01 mag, 18.2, 18.8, 18.4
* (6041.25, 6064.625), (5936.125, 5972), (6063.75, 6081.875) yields -0.02 mag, 18.7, 18.7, 18.7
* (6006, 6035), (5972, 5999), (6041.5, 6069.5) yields 0.01 mag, 18.6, 19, 18.8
